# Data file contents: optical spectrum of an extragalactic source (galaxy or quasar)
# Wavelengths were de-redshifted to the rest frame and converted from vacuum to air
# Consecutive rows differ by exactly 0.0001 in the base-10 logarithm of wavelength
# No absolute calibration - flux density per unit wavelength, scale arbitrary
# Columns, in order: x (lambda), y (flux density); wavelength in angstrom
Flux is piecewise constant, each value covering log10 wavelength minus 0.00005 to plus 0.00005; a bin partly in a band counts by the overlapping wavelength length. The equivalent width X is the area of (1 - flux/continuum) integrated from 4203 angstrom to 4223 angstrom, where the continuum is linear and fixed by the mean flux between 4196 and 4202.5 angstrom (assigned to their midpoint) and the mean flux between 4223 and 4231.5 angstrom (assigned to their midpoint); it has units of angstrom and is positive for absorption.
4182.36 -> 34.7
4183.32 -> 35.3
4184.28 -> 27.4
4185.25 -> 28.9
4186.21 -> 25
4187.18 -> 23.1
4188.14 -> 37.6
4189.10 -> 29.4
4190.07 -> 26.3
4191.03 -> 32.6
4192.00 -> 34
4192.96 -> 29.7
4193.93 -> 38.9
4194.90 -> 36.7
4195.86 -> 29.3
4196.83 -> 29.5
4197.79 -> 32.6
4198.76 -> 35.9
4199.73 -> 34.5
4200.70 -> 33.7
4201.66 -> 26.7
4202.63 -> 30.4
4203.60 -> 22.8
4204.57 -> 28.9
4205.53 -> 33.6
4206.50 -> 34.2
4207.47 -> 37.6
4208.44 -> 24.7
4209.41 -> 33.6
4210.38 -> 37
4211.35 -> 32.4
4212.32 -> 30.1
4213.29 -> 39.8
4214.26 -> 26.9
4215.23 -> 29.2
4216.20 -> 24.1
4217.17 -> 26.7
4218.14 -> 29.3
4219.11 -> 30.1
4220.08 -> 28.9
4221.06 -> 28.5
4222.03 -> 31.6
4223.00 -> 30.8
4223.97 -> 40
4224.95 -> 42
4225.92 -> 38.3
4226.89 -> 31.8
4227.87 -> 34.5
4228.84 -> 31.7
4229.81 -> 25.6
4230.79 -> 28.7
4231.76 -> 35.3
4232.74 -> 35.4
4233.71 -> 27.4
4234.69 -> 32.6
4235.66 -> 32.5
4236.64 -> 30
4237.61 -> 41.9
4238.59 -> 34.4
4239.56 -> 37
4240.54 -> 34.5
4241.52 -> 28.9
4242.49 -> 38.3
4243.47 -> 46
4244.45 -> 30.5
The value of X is 1.4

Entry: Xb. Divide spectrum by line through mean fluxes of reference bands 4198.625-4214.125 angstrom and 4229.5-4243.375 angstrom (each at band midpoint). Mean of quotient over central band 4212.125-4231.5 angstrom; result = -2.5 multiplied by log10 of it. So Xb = 0.04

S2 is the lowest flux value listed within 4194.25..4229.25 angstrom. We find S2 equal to 22.8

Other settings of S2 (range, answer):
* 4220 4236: 25.6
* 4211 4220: 24.1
